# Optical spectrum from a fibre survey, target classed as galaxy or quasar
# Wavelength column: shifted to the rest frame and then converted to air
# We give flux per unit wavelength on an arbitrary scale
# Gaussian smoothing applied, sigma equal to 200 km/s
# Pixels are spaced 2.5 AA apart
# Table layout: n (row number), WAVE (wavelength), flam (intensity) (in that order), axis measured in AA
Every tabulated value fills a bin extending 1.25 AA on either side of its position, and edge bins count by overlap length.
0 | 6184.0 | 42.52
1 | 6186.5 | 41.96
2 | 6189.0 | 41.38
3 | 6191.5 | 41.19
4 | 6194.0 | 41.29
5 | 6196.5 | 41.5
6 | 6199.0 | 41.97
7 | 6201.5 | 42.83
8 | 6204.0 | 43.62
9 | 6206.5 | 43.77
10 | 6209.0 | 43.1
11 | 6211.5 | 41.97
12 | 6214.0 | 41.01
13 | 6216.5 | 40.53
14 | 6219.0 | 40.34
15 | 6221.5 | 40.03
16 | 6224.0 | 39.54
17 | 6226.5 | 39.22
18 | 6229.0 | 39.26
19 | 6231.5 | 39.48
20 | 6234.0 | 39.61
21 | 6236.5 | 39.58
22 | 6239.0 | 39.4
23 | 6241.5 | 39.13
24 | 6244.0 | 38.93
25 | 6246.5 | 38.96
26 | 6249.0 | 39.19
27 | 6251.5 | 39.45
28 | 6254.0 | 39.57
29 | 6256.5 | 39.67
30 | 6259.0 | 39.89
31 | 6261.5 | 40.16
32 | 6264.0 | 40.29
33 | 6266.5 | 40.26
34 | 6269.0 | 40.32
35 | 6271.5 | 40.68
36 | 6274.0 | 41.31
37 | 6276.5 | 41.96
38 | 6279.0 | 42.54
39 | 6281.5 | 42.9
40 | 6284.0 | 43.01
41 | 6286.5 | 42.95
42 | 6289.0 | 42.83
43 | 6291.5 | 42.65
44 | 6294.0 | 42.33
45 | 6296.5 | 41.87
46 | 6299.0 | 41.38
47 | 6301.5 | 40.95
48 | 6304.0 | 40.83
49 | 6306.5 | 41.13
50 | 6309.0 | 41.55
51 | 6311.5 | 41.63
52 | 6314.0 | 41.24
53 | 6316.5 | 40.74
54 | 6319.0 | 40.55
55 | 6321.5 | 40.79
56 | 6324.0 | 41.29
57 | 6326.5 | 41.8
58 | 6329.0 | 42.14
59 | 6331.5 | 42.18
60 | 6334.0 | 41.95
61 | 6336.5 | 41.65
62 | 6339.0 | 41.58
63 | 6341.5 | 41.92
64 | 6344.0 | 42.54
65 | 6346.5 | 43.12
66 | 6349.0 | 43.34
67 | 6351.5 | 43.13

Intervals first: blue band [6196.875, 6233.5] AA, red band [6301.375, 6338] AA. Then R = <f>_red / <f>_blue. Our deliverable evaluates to 1.01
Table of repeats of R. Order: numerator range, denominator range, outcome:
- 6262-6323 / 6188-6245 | 1.02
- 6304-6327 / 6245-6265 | 1.04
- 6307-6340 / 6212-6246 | 1.04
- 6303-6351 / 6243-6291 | 1.02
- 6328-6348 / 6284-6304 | 1.00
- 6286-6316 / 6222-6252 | 1.06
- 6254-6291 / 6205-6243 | 1.02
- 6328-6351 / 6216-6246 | 1.07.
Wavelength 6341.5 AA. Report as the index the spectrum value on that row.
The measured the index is 41.92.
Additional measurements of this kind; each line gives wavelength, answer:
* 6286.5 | 42.95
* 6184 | 42.52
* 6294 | 42.33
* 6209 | 43.1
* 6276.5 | 41.96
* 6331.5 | 42.18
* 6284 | 43.01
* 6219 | 40.34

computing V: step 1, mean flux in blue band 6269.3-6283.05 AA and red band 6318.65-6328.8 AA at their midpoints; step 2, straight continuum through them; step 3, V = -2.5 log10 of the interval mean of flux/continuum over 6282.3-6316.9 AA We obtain -0.01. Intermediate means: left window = 41.8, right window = 41.3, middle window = 41.8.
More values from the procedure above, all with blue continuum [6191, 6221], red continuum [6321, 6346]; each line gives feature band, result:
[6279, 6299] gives -0.02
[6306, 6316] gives 0.01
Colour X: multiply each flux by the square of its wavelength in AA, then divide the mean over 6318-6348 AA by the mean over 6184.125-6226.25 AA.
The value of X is 1.05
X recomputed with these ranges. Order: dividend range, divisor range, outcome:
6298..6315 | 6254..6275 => 1.04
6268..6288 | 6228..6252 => 1.08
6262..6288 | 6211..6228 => 1.05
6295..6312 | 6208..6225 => 1.04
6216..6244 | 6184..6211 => 0.95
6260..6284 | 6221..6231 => 1.06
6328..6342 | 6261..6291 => 1.02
